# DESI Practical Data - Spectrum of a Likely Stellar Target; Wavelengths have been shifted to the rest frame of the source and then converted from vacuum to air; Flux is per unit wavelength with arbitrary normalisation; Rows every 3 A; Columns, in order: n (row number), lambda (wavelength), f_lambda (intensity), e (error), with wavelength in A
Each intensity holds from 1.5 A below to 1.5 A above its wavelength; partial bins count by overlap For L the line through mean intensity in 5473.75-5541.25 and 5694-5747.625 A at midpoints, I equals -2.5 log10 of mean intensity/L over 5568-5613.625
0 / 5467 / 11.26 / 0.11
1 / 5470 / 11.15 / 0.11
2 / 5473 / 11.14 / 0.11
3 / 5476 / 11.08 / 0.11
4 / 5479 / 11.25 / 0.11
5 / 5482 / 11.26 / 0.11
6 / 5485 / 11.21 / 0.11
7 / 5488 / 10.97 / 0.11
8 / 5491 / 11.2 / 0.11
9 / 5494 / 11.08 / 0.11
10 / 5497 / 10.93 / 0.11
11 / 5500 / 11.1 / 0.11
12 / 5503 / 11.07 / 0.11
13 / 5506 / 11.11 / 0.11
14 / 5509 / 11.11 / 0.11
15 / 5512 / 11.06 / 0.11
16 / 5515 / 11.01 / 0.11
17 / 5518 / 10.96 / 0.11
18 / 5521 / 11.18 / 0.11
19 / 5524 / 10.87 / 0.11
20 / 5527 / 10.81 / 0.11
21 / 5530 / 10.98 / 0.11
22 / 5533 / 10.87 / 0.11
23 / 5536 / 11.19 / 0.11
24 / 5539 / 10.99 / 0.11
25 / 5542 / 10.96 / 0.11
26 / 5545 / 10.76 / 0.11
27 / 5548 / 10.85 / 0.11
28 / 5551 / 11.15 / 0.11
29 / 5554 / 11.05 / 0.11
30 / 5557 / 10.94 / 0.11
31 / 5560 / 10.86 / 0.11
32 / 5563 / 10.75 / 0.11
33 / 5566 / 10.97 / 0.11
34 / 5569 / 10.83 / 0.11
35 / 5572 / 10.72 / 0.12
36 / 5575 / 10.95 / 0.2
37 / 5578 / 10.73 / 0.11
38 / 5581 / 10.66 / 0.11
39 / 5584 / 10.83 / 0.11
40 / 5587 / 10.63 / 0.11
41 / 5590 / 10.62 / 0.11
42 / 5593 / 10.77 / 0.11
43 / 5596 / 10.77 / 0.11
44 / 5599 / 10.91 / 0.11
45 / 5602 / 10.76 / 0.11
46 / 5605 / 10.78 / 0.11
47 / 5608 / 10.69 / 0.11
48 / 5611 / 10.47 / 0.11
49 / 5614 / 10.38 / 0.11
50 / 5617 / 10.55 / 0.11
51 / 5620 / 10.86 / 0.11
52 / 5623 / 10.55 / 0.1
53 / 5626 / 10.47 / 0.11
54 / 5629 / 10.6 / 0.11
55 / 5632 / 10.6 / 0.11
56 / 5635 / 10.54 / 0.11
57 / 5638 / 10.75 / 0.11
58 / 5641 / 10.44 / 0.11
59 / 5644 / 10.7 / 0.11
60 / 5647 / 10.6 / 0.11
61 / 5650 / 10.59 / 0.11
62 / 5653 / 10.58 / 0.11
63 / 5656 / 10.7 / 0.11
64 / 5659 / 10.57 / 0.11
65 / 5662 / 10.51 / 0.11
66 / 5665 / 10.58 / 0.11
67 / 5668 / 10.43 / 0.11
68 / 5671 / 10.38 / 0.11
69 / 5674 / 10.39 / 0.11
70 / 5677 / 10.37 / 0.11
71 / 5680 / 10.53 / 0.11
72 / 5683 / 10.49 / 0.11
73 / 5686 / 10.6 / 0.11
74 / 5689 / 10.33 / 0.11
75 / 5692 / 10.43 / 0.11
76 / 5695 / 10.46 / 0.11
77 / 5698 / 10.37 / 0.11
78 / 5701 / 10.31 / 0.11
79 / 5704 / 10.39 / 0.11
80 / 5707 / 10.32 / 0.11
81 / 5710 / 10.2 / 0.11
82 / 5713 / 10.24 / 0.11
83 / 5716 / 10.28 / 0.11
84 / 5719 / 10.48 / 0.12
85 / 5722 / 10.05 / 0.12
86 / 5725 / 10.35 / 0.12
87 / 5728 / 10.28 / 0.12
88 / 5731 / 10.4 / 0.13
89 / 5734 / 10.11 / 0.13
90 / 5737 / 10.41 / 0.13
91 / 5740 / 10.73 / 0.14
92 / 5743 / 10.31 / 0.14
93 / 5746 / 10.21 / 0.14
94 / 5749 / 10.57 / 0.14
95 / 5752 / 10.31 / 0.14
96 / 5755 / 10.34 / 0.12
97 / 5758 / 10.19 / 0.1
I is 0.00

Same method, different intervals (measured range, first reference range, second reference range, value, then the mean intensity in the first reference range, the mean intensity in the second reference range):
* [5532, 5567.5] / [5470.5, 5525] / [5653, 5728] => 0.00 mag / 11.1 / 10.4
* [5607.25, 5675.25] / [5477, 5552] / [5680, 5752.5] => 0.01 mag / 11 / 10.4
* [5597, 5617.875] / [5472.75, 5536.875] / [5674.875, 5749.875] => 0.01 mag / 11.1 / 10.4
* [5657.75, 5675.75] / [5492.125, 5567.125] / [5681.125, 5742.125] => 0.00 mag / 11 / 10.4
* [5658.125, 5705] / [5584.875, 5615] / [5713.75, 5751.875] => 0.00 mag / 10.7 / 10.3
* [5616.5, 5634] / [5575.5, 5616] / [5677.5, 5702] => 0.00 mag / 10.7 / 10.4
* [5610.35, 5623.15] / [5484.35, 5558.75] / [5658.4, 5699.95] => 0.01 mag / 11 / 10.5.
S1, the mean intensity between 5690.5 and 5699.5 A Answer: 10.4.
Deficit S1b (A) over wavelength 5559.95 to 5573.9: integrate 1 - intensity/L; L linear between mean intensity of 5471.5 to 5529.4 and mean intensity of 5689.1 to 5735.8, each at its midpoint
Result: 0.0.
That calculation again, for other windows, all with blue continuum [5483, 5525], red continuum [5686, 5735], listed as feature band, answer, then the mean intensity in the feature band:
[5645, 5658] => -0.10 A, 10.6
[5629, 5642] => 0.00 A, 10.6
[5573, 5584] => 0.01 A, 10.8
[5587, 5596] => 0.05 A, 10.7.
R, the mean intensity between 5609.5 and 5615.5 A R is 10.4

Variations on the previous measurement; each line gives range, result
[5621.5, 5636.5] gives 10.6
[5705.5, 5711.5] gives 10.3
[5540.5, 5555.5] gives 11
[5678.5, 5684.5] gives 10.5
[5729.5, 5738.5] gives 10.3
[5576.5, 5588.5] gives 10.7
